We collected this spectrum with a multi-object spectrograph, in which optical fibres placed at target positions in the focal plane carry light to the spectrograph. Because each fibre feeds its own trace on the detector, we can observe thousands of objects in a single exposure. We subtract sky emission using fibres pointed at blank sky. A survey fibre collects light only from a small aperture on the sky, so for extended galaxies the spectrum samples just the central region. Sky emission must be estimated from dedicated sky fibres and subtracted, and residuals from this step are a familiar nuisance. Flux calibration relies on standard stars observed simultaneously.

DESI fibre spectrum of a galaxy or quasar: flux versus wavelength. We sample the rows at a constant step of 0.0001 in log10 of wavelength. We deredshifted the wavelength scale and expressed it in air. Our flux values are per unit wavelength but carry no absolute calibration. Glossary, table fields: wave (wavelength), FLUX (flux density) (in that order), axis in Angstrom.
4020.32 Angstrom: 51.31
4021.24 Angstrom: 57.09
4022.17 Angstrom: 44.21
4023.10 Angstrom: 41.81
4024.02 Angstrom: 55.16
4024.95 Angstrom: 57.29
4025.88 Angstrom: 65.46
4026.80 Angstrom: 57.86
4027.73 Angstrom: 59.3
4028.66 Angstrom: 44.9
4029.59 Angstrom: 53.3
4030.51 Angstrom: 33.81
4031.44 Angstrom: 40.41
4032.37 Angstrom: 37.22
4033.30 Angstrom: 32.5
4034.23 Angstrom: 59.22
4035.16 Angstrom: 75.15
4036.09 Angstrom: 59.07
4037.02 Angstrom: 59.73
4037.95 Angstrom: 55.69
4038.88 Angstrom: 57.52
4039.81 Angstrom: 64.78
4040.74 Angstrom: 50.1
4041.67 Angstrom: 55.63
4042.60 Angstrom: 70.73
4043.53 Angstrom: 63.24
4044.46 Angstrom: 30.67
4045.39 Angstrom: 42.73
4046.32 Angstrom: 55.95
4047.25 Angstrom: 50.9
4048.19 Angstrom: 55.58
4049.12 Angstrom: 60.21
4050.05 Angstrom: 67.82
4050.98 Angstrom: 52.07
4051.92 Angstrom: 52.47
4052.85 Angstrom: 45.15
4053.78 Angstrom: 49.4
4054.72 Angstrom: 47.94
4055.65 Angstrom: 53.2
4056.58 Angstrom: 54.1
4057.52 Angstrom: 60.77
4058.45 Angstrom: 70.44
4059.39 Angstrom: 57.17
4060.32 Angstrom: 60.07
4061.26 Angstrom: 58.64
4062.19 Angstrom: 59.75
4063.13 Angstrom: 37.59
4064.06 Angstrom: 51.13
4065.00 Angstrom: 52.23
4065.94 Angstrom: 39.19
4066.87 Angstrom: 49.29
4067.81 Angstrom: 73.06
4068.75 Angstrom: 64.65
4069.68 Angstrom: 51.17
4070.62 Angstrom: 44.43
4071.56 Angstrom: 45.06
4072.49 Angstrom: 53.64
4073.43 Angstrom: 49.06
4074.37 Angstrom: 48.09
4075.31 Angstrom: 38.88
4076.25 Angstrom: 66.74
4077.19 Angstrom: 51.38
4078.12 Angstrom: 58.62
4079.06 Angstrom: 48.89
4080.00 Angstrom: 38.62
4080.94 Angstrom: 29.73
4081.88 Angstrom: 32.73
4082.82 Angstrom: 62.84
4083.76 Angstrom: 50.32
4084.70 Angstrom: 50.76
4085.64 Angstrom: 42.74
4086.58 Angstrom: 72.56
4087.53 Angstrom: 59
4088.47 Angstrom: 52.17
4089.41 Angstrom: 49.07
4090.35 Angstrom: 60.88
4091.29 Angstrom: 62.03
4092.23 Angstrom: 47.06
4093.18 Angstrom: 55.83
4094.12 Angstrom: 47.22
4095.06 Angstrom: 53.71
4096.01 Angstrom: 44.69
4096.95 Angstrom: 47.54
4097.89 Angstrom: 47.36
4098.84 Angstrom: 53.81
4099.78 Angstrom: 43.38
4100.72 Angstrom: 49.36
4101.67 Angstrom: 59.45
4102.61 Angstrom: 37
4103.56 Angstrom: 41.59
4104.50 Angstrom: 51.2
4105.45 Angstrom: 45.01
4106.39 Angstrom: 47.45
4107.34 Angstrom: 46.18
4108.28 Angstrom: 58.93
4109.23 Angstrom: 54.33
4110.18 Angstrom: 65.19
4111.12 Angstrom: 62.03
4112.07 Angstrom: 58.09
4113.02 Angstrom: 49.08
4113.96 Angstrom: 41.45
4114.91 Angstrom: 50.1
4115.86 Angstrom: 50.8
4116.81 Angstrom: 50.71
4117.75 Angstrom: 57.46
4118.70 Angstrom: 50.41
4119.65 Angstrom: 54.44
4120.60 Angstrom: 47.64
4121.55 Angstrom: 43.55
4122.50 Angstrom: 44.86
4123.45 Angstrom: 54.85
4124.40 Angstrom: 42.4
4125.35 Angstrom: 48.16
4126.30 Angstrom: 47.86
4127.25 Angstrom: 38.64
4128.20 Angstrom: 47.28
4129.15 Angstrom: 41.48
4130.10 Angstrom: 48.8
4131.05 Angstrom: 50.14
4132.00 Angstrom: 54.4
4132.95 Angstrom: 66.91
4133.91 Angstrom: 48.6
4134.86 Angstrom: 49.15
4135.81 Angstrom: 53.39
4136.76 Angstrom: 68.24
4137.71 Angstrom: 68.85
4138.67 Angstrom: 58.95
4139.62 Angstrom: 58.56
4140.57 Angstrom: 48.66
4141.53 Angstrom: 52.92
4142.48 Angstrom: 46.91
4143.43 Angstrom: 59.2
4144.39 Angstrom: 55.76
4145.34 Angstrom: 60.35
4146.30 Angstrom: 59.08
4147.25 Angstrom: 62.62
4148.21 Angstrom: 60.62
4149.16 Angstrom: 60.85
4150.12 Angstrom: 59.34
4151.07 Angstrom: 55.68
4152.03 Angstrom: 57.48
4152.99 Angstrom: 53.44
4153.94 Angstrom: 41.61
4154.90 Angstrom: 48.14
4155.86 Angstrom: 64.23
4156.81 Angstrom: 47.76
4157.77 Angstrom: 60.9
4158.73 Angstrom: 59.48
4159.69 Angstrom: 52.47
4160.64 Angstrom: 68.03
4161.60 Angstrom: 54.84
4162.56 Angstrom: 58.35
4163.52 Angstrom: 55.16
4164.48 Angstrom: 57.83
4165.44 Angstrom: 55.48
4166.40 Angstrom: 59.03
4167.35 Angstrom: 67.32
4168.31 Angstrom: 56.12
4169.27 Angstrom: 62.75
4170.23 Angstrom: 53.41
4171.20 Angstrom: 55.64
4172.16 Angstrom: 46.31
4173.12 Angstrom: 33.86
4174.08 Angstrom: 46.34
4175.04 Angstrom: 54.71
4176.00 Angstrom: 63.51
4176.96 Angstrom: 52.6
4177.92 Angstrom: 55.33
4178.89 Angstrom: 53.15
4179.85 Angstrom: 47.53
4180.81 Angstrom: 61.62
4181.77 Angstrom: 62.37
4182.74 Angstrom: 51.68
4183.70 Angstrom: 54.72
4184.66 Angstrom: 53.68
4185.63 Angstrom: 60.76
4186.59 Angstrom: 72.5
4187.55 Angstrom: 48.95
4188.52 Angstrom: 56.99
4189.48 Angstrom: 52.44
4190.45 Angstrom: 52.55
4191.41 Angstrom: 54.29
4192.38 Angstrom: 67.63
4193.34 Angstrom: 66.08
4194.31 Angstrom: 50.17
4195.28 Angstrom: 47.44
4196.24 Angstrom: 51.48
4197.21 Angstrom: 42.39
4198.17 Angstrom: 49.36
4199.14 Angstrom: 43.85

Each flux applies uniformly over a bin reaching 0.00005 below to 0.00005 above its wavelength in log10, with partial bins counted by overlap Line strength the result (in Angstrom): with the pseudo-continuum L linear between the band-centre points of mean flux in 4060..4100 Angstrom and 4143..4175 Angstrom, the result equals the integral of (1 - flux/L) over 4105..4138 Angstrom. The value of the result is 1.4 Angstrom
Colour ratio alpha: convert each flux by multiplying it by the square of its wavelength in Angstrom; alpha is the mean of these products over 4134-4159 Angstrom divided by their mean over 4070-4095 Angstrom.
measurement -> 1.1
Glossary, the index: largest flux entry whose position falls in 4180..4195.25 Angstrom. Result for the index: 72.5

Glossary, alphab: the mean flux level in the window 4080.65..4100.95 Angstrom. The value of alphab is 50.9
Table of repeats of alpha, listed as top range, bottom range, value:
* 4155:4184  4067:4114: 1.13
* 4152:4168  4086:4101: 1.11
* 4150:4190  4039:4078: 1.09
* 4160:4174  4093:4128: 1.15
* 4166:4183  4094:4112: 1.12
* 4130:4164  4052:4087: 1.13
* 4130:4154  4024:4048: 1.12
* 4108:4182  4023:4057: 1.07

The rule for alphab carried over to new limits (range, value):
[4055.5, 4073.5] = 54.4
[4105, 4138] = 51.5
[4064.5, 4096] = 51.5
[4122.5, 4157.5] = 53.9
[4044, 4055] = 51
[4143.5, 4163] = 57.1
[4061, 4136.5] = 50.7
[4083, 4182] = 53.4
